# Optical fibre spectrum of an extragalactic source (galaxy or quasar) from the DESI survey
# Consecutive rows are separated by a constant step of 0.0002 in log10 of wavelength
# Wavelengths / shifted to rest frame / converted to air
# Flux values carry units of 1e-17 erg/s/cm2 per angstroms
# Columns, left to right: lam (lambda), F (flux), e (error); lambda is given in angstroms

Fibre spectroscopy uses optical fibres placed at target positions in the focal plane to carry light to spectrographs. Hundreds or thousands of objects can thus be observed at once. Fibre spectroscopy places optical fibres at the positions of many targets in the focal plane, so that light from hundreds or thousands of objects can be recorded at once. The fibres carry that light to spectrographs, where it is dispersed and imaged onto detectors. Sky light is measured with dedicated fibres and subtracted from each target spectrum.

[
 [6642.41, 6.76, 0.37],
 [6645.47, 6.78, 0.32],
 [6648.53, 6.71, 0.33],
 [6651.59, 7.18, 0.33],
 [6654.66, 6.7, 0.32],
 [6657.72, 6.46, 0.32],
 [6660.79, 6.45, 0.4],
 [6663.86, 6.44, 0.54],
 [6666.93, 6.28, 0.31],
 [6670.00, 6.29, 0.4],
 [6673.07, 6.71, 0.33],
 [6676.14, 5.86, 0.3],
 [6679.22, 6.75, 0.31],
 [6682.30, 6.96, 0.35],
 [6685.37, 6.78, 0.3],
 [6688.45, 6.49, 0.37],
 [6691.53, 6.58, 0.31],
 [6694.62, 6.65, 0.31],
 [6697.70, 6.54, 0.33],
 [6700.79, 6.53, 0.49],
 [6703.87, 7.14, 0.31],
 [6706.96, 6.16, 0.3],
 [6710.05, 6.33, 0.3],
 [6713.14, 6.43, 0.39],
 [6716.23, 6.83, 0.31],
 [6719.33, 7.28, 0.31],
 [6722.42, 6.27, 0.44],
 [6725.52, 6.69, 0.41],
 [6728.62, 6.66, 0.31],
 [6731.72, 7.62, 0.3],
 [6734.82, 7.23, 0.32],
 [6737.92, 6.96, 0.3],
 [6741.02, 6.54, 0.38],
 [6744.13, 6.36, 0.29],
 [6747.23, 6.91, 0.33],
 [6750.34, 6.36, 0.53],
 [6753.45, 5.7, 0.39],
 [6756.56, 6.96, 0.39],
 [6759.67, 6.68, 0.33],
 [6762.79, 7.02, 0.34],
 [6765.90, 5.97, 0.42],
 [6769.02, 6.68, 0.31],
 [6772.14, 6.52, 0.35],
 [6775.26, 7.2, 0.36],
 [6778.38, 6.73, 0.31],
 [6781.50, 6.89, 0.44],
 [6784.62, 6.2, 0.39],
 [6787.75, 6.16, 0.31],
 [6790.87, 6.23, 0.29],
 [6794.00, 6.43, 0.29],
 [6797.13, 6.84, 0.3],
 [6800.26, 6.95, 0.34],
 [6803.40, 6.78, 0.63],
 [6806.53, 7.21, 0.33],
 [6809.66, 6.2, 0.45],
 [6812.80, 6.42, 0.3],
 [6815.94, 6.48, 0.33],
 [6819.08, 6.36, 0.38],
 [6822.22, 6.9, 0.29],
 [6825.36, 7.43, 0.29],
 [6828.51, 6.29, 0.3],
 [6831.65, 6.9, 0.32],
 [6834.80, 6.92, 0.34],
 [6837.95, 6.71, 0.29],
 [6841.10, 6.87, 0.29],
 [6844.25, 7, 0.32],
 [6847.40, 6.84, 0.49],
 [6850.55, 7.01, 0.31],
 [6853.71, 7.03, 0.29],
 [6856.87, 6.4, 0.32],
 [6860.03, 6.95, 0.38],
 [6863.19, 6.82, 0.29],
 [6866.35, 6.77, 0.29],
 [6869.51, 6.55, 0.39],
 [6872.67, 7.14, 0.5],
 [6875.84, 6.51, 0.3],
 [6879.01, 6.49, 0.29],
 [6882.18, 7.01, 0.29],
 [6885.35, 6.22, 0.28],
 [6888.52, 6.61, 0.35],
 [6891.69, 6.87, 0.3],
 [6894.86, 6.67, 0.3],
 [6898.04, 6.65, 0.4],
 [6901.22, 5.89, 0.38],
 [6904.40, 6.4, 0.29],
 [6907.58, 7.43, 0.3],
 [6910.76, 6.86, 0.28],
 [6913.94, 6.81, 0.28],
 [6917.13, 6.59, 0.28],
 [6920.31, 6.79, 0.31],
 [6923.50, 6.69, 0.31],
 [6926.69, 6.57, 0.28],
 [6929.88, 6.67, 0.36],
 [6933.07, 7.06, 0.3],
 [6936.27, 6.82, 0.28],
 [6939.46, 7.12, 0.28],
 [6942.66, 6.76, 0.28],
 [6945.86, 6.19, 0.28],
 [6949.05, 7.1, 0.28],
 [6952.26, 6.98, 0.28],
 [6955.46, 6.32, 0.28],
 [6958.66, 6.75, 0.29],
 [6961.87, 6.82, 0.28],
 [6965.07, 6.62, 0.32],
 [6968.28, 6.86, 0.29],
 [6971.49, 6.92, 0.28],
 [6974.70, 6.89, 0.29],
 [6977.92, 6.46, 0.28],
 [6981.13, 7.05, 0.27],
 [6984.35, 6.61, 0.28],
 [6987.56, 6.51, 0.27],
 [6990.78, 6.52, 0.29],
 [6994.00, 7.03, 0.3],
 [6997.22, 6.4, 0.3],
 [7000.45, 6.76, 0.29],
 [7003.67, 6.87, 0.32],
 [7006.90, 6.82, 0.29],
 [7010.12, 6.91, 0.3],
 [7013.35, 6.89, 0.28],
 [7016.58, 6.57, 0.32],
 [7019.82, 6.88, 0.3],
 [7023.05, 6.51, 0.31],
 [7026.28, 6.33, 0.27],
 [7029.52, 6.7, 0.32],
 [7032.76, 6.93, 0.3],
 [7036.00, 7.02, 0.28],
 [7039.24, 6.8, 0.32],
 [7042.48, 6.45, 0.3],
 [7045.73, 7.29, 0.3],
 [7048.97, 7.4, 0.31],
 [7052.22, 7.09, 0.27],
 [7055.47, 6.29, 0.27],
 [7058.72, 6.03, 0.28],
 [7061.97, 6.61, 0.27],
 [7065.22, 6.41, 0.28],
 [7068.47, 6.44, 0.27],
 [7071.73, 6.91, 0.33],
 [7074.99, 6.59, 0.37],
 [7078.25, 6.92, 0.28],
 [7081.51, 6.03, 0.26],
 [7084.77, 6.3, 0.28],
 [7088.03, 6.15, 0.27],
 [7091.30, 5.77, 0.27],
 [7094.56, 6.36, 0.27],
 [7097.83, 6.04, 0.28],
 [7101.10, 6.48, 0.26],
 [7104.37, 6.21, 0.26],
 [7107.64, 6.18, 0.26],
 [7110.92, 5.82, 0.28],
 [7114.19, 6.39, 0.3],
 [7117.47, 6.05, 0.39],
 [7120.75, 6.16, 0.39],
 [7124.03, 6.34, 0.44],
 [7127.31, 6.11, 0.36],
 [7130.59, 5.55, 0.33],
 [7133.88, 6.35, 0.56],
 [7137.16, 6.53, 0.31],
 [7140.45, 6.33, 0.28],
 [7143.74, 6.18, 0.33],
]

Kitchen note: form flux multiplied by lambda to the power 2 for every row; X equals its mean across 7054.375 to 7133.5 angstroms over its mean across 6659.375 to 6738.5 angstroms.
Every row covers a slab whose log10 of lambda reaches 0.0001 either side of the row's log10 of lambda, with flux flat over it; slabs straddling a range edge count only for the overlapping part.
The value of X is 1.1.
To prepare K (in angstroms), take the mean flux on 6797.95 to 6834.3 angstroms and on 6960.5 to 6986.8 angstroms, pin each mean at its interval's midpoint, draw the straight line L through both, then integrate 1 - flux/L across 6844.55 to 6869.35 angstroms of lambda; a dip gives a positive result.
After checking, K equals -0.3 angstroms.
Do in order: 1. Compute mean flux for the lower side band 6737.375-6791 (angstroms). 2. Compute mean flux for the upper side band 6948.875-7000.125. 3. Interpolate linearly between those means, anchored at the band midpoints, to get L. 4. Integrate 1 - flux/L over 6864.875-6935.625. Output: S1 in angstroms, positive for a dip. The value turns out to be -0.3 angstroms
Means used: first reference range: 6.56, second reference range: 6.73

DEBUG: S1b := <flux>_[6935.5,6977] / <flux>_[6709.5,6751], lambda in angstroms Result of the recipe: 1.00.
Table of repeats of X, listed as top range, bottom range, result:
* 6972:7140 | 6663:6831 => 1.08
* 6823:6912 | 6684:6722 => 1.07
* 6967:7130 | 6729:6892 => 1.05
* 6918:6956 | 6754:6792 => 1.08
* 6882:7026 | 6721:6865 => 1.05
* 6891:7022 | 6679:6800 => 1.08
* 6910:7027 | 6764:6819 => 1.08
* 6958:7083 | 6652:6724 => 1.13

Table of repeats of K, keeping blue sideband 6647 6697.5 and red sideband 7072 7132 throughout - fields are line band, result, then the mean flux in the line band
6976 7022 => -3.2 angstroms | 6.73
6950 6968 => -1.1 angstroms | 6.72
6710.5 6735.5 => -1.2 angstroms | 6.84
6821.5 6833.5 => -0.8 angstroms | 6.88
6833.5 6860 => -1.7 angstroms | 6.85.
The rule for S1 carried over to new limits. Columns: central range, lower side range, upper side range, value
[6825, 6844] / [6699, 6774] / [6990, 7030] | -0.42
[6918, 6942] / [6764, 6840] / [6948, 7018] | -0.30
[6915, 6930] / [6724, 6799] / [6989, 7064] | 0.09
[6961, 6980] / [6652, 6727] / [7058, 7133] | -1.23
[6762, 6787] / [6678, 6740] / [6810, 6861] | 0.48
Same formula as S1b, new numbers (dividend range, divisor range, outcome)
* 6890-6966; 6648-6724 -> 1.02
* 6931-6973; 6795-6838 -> 1.01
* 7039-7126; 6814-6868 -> 0.94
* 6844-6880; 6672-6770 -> 1.02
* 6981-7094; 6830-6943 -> 0.98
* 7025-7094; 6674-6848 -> 0.99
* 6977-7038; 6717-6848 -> 1.00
